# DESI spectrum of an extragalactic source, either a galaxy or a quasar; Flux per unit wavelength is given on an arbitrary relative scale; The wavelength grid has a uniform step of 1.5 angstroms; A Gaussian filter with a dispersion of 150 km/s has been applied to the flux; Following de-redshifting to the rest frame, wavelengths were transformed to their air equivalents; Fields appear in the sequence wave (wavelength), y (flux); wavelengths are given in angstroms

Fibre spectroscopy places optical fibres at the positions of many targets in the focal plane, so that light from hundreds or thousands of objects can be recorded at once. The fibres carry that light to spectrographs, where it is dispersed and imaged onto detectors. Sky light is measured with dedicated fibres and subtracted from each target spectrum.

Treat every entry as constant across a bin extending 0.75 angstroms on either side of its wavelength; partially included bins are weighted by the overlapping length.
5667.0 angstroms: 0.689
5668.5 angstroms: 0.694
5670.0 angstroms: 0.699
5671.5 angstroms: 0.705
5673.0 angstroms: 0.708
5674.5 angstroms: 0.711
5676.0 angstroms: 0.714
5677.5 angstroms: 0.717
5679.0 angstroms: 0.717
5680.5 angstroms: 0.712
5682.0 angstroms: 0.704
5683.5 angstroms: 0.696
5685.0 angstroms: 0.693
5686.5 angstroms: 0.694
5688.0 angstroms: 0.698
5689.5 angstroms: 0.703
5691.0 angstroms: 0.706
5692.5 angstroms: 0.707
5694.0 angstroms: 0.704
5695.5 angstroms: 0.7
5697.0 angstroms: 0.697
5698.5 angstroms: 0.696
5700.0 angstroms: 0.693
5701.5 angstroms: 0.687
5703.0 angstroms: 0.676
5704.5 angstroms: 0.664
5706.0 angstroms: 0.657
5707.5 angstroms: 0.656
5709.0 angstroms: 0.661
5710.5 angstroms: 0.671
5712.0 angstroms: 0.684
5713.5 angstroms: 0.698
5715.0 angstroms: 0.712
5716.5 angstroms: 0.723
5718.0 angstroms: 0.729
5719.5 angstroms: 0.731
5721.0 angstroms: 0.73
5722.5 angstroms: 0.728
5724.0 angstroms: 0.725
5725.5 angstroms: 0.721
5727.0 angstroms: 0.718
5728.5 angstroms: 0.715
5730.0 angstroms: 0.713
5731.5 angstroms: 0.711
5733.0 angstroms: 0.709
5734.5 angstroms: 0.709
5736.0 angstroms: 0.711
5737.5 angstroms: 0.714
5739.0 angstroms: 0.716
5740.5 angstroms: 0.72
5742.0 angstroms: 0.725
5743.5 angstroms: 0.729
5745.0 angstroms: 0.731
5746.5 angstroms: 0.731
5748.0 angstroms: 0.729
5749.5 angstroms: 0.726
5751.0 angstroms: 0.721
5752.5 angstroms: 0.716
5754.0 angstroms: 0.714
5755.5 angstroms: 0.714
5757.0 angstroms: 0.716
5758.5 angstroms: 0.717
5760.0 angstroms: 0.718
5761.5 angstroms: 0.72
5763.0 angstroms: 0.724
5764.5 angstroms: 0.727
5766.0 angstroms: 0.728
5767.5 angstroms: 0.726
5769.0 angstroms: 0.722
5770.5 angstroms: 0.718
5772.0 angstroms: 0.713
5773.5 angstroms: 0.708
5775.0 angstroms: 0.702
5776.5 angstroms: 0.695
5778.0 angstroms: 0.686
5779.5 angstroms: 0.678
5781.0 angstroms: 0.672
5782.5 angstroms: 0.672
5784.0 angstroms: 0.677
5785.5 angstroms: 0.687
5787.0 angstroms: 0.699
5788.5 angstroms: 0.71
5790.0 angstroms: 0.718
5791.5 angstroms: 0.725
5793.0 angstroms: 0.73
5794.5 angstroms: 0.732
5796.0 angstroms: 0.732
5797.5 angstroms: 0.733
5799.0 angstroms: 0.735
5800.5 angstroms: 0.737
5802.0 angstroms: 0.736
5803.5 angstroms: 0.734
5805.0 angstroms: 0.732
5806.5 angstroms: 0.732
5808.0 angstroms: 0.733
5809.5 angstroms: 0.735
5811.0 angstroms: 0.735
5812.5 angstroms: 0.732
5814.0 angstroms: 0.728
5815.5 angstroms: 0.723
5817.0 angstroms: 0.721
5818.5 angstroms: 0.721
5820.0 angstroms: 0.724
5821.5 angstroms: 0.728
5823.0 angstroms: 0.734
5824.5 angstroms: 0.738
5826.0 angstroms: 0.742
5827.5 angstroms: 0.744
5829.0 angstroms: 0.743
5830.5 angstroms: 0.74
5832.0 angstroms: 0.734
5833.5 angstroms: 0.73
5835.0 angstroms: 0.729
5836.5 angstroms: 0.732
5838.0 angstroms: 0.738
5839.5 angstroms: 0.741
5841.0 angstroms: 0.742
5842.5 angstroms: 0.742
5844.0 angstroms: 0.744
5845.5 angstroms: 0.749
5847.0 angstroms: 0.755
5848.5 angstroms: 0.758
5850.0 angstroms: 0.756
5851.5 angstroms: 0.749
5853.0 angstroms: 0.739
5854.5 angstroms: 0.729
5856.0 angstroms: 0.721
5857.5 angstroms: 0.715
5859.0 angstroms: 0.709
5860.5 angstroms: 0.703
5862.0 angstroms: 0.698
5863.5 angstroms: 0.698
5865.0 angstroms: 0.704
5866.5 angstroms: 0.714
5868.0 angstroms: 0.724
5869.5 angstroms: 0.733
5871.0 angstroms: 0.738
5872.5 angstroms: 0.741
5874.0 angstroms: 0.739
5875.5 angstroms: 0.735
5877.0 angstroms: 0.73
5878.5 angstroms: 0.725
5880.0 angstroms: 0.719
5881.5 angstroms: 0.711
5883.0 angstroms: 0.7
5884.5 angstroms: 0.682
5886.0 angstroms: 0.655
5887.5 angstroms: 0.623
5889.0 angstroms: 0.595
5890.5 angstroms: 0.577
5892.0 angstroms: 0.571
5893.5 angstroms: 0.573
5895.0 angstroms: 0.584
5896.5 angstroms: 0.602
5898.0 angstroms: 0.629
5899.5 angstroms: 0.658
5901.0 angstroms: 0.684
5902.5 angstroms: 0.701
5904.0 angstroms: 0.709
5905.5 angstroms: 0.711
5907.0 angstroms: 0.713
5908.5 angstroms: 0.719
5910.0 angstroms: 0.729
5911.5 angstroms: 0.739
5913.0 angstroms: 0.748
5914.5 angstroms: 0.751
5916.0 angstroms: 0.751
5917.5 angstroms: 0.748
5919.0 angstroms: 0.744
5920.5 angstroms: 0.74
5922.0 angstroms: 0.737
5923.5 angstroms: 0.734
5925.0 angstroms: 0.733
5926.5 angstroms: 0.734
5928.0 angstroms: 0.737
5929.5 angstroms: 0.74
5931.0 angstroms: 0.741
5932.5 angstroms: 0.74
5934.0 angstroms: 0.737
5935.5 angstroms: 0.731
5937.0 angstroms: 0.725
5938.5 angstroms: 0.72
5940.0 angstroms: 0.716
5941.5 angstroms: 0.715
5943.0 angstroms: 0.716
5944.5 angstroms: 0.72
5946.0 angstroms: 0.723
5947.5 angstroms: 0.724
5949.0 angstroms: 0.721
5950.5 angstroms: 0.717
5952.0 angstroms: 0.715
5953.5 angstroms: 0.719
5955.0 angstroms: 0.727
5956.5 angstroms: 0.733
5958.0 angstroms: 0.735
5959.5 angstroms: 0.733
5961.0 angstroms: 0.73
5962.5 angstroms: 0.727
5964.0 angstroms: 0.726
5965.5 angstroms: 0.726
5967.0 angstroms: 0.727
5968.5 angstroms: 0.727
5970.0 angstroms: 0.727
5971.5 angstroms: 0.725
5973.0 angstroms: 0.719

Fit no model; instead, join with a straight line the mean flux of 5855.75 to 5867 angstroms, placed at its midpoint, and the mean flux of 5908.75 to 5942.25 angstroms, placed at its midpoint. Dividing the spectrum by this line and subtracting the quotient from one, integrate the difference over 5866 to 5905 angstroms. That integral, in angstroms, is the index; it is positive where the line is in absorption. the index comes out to 2.3 angstroms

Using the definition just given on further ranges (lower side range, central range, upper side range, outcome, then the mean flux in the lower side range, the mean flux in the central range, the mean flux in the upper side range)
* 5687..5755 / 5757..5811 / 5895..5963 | -0.4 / 0.707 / 0.716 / 0.72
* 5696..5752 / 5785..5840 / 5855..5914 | -2.6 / 0.707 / 0.73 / 0.689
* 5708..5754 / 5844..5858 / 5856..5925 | -0.8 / 0.715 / 0.742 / 0.697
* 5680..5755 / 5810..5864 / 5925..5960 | -1.1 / 0.706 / 0.733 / 0.727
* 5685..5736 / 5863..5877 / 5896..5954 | -0.2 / 0.701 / 0.726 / 0.72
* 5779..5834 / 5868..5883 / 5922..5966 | -0.1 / 0.723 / 0.728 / 0.728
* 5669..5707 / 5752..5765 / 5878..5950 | -0.4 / 0.698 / 0.718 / 0.701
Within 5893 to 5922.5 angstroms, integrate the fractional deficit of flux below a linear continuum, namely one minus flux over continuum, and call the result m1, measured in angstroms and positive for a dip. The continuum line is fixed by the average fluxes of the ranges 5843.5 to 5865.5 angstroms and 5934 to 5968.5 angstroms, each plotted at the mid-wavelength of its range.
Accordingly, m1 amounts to 1.1 angstroms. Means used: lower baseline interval 0.729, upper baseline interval 0.724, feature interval 0.699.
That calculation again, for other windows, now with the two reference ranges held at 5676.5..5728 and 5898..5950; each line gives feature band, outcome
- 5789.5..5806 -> -0.48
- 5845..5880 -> -0.51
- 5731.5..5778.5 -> -0.74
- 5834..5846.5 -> -0.42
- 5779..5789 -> 0.35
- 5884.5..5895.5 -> 1.80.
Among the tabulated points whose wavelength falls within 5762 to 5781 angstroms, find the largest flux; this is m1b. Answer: 0.728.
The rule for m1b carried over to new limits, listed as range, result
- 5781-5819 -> 0.737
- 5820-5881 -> 0.758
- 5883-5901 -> 0.7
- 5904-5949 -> 0.751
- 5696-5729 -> 0.731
